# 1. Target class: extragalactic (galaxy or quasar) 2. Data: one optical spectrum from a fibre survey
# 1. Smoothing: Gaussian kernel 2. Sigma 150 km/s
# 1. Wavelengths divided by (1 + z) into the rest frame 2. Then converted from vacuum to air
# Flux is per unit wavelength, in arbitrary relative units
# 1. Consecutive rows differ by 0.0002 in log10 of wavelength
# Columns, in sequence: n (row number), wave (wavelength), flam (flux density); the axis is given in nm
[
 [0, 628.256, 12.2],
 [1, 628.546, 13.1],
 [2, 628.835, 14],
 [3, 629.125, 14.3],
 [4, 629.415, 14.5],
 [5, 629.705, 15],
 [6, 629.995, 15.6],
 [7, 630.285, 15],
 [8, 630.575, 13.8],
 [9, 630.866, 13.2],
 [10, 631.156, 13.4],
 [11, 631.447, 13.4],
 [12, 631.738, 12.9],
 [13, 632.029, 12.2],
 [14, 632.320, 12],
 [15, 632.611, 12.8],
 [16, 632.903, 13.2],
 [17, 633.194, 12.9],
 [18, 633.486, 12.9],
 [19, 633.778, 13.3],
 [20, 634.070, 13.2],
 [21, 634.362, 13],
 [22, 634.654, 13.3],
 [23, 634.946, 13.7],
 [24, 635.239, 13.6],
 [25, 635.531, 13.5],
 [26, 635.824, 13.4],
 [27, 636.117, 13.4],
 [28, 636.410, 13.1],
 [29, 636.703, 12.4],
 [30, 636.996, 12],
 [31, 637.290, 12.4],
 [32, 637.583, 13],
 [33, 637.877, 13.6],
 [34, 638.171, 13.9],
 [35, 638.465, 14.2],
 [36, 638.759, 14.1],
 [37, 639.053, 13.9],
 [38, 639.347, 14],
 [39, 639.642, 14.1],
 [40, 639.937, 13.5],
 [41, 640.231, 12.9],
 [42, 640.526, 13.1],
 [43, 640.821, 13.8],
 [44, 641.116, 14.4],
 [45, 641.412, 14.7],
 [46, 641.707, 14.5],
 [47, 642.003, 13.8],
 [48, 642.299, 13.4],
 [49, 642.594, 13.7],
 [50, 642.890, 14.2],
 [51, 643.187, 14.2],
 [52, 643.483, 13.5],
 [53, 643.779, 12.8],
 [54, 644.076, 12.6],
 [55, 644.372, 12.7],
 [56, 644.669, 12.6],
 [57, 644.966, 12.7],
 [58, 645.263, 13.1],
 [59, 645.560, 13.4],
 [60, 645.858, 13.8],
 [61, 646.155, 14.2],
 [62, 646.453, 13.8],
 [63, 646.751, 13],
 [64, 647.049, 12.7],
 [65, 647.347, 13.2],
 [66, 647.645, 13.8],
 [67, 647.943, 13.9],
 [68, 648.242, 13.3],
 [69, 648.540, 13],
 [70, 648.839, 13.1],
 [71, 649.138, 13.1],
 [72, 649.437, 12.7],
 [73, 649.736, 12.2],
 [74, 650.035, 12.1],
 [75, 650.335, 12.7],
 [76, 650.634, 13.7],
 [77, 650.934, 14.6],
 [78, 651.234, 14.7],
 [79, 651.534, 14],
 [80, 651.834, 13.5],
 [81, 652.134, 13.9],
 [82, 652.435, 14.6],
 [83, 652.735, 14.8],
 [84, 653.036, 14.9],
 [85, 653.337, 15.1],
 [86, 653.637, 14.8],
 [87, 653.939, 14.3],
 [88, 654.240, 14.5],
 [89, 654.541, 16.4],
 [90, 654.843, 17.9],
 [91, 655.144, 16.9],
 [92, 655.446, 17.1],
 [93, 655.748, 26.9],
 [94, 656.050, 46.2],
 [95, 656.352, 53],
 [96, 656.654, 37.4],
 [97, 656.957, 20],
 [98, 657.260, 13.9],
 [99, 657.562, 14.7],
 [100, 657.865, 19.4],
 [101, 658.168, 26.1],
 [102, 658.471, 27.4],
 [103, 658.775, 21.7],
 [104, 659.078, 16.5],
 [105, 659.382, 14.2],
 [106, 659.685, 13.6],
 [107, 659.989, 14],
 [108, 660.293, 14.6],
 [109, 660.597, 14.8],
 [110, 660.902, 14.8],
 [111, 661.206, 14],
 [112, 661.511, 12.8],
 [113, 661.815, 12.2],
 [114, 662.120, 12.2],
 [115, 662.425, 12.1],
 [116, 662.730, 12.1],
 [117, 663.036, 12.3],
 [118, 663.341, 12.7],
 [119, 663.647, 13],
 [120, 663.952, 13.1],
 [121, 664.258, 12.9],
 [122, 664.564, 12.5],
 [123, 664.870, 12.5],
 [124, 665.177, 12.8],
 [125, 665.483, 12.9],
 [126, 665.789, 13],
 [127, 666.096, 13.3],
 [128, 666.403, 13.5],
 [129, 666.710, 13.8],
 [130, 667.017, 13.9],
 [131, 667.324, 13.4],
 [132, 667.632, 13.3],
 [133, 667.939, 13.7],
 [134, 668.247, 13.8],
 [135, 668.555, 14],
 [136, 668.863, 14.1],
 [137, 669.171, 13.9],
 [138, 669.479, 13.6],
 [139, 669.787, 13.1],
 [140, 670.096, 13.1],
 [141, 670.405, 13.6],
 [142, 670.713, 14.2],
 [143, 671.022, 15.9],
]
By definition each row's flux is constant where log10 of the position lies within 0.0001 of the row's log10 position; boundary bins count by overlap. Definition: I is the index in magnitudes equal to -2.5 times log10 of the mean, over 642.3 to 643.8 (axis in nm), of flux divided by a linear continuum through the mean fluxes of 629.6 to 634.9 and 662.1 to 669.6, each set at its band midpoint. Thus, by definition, -0.03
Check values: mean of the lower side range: 13.4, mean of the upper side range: 13.2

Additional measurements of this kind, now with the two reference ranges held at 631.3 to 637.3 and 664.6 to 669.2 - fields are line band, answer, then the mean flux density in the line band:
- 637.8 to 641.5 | -0.06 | 13.9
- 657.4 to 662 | -0.24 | 16.7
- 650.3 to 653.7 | -0.09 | 14.3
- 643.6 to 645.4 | 0.03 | 12.8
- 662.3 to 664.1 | 0.07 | 12.6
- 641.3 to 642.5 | -0.08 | 14.1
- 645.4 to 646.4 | -0.05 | 13.8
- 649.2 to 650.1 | 0.06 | 12.4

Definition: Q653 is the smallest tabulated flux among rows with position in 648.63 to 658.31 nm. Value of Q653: 12.1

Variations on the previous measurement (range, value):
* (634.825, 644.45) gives 12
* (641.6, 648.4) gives 12.6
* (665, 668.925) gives 12.8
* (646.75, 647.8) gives 12.7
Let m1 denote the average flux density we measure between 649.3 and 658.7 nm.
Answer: 19.1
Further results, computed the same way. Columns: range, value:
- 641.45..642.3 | 14.1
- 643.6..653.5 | 13.5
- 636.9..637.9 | 12.7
